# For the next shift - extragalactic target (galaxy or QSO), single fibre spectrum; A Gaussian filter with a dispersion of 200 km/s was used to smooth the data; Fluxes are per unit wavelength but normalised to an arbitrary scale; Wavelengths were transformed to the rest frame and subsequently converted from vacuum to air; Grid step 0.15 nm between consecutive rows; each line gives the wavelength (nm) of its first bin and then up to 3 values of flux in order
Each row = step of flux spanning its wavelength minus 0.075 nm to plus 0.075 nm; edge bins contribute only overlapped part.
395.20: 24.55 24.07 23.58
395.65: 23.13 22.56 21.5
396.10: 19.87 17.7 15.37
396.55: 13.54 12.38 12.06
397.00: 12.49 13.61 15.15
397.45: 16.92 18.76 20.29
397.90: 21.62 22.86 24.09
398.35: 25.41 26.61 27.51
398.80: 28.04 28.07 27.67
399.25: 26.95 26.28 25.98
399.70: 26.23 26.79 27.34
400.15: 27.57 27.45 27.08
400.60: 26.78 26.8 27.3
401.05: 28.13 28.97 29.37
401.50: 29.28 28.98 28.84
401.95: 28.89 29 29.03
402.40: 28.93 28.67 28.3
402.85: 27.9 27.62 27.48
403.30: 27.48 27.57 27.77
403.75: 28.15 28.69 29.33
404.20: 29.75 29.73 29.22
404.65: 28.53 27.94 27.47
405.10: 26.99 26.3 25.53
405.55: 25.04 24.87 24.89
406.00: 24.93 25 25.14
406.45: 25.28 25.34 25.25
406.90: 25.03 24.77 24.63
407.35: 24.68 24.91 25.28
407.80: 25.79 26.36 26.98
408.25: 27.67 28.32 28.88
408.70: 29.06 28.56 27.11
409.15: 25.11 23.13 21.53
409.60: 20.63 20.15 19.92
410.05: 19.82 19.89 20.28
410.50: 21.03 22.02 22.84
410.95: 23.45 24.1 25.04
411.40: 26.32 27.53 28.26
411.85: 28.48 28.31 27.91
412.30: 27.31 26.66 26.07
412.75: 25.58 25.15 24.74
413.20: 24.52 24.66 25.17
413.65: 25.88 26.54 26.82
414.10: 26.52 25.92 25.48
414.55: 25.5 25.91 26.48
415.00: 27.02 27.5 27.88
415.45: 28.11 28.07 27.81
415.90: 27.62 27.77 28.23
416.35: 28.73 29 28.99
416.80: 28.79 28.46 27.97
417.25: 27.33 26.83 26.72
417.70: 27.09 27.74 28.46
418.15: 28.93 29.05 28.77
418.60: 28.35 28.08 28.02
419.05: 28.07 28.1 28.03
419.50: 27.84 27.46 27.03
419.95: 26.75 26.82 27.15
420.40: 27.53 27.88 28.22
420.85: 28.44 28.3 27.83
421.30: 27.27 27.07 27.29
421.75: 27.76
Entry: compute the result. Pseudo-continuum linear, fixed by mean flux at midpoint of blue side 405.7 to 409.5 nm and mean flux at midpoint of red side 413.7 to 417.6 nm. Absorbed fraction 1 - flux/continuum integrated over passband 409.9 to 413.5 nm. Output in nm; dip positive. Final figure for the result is 0.26 nm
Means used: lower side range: 25.8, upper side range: 27.4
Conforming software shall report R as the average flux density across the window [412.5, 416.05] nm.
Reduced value 26.3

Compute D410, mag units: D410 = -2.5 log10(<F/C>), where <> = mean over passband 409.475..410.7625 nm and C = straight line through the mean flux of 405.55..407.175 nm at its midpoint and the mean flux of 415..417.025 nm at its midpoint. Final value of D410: 0.26 mag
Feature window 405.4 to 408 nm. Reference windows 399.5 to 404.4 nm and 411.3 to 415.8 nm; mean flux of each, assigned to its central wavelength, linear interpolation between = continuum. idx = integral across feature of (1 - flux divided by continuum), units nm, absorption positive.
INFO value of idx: 0.22 nm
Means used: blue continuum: 28.1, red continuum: 26.6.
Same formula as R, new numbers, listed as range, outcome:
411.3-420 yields 27.3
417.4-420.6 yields 27.8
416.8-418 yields 27.6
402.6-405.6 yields 27.9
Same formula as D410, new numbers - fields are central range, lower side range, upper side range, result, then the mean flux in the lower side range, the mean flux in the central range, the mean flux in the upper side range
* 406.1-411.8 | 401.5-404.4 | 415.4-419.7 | 0.15 mag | 28.5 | 24.6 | 28.1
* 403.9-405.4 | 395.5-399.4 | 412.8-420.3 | -0.21 mag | 20.7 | 28.2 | 27.3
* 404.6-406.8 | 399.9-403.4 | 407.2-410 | 0.02 mag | 28.1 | 25.9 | 25.2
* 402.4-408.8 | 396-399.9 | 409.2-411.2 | -0.25 mag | 21.2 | 26.9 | 21.5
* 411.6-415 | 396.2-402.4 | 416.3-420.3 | 0.03 mag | 24.1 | 26.3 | 27.9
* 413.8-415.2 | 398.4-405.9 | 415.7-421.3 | 0.06 mag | 27.7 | 26.3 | 27.9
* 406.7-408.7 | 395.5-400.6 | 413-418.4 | -0.05 mag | 22.2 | 26.2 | 27.2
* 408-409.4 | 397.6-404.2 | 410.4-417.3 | -0.01 mag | 27.2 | 27.1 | 26.5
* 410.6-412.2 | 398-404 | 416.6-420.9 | 0.08 mag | 27.6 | 25.9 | 27.9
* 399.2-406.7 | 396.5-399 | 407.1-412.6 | -0.24 mag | 19.9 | 27.5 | 25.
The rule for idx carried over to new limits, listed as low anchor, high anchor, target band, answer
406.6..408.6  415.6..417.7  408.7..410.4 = 0.24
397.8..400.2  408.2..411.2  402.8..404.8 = -0.27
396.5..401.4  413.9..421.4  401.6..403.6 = -0.33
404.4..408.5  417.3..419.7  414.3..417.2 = -0.01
